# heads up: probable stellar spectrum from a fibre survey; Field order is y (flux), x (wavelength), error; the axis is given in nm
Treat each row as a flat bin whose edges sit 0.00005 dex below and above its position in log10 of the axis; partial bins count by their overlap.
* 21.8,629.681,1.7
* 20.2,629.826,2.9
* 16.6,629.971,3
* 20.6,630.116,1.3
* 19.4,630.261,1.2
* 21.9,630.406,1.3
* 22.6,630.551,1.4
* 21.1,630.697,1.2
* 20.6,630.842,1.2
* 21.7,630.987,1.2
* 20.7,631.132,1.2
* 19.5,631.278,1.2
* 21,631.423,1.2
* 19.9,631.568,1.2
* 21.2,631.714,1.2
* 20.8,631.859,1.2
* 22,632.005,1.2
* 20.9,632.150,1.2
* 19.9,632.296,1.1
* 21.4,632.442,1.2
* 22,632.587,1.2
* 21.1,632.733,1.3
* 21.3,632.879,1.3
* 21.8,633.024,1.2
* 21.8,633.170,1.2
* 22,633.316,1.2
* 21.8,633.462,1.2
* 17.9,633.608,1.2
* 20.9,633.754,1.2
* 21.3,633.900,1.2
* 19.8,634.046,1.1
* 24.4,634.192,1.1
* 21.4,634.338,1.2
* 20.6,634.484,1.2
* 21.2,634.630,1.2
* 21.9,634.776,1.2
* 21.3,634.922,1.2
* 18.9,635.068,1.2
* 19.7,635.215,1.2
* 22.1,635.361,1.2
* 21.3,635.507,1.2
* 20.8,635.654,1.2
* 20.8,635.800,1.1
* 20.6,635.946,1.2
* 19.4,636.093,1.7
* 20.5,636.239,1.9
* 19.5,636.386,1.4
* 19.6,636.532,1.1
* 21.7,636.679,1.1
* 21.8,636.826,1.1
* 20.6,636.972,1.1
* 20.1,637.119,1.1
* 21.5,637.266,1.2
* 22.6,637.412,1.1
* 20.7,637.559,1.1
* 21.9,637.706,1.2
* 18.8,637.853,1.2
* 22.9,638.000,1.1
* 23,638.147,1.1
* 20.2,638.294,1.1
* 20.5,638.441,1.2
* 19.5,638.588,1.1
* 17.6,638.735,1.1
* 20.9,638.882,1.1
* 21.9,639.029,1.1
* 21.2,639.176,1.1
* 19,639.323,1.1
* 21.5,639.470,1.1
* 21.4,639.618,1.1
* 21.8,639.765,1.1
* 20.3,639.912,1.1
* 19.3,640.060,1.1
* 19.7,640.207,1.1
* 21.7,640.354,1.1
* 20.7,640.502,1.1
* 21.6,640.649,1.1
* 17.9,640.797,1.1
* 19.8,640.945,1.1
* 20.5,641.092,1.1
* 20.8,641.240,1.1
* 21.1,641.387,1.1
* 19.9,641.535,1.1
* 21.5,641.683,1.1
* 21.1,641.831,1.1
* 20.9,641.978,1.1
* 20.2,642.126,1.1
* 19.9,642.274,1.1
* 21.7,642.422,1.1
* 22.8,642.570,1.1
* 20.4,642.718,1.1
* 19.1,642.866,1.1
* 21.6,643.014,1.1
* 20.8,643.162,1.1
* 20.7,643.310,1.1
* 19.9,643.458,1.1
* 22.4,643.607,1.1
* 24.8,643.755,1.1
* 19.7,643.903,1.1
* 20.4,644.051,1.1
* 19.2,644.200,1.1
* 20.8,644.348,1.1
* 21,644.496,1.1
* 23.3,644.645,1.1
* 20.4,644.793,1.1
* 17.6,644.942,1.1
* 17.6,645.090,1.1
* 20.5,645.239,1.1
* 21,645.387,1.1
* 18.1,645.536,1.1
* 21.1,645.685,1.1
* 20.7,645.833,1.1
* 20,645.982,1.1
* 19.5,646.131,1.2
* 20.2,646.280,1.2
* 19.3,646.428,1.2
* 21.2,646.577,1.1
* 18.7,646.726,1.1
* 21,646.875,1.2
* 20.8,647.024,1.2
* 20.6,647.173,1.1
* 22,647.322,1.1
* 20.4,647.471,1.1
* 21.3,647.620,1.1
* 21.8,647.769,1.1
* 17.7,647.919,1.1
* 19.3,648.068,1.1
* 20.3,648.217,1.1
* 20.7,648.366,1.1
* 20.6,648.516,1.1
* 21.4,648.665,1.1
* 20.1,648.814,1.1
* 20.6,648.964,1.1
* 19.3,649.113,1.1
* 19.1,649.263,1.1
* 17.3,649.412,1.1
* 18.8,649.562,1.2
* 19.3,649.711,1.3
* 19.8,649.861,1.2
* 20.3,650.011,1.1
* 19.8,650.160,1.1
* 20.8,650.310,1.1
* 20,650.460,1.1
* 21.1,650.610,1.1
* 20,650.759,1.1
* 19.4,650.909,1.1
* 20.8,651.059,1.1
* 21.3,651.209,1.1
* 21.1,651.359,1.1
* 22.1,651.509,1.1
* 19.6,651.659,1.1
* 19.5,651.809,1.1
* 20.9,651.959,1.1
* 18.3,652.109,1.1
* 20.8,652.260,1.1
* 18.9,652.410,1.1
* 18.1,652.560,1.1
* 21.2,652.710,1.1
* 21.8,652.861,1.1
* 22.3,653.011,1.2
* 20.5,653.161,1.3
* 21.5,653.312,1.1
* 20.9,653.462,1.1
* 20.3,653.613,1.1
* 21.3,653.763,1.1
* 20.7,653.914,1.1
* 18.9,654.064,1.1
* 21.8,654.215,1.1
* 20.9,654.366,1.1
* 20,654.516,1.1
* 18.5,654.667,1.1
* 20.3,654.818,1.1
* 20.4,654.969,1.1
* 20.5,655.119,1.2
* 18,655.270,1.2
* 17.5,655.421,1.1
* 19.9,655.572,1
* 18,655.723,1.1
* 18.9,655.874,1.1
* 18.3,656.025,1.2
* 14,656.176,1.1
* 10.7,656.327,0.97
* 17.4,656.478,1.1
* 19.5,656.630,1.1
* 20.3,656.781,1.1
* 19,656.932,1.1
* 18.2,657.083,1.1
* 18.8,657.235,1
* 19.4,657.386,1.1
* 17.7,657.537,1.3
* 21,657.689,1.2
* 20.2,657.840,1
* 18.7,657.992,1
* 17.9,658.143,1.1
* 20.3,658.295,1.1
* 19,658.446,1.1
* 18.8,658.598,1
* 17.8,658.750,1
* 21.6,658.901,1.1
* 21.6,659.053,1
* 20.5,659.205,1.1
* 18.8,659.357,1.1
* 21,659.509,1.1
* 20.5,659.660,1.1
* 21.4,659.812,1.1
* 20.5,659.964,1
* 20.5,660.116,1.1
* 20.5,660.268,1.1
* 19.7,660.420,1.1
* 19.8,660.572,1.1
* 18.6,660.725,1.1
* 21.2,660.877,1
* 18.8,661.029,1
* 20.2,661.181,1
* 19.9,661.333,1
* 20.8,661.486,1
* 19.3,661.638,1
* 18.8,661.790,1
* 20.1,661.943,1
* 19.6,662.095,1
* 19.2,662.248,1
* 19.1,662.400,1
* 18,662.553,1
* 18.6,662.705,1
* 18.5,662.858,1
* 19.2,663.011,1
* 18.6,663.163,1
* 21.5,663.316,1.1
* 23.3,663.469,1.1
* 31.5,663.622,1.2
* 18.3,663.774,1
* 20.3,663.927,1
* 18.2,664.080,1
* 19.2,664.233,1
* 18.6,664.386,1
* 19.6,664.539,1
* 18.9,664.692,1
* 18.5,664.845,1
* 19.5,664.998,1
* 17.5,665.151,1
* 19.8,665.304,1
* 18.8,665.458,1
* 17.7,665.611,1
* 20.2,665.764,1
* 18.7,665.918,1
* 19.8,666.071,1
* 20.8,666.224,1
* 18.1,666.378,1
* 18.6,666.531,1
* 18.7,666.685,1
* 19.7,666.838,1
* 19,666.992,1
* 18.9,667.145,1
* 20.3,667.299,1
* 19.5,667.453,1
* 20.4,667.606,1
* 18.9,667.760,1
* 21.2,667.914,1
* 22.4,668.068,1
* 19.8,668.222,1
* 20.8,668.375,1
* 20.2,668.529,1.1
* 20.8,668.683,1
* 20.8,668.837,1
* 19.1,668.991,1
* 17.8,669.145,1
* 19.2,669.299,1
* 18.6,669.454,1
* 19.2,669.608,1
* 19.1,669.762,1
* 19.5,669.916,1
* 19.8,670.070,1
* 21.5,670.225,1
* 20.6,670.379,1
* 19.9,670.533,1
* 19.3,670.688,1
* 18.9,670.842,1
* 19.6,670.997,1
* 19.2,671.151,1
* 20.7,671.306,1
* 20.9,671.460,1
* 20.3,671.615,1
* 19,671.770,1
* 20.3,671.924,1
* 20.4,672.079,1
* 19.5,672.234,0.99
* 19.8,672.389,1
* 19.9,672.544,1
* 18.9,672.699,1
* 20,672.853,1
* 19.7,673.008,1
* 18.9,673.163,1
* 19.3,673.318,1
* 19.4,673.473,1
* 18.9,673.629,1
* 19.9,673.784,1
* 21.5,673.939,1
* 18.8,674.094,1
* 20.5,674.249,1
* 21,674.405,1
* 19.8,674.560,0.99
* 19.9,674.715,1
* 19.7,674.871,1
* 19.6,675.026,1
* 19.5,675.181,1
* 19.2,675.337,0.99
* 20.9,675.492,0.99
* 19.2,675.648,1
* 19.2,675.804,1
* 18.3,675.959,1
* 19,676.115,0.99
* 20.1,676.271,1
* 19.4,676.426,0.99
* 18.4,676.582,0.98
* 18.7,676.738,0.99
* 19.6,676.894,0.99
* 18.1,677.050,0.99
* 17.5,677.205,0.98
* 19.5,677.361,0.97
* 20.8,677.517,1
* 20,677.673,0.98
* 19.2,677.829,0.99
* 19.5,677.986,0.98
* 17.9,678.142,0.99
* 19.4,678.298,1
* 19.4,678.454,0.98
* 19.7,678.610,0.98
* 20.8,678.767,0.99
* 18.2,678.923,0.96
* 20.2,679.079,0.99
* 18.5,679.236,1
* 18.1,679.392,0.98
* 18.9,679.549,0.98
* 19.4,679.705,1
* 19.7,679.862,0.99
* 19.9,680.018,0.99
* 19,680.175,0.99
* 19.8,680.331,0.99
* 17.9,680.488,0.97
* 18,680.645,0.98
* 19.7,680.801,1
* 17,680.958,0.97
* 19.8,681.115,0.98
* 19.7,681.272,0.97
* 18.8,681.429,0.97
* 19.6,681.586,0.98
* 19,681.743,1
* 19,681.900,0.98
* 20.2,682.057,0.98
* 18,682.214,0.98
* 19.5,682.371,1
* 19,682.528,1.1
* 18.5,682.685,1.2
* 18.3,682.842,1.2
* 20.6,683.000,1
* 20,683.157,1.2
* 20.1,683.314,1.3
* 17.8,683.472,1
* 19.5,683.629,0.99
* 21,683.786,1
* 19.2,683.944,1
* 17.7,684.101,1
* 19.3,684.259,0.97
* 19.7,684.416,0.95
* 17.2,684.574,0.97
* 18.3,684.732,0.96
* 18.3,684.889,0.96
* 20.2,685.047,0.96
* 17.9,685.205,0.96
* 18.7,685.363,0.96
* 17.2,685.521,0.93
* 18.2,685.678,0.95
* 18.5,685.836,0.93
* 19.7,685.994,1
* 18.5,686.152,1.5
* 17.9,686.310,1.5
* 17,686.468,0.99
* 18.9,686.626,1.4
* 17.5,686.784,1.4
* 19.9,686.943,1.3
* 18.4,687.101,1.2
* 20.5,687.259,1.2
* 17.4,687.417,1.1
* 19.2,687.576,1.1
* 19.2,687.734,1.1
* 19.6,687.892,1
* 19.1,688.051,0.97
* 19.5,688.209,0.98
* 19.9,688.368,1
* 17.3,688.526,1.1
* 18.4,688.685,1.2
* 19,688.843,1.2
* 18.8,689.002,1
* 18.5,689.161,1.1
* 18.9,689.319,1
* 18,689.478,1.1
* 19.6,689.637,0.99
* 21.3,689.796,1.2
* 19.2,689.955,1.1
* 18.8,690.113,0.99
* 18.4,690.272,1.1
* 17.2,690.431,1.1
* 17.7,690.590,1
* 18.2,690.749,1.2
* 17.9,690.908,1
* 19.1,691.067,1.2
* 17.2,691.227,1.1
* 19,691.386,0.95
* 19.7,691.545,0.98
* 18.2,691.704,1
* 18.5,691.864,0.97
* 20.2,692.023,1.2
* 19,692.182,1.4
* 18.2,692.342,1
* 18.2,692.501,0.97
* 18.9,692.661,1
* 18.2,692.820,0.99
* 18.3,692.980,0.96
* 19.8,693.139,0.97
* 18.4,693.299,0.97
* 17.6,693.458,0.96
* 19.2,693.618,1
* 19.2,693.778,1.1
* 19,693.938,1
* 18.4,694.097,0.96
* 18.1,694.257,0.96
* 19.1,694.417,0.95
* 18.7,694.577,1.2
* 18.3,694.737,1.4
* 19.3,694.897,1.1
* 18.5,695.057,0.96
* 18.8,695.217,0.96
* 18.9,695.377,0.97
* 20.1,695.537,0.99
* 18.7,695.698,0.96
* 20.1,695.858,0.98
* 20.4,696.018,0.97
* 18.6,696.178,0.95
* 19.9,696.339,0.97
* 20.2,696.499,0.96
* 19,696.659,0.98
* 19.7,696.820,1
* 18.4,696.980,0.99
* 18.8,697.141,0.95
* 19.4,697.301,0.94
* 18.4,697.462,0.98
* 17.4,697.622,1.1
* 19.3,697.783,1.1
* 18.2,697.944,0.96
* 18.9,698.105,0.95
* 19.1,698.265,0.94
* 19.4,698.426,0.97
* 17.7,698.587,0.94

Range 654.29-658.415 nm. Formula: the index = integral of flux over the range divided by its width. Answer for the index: 18.7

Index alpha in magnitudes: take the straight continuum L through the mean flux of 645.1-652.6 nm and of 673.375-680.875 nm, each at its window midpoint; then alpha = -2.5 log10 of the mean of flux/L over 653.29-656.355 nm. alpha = 0.041 mag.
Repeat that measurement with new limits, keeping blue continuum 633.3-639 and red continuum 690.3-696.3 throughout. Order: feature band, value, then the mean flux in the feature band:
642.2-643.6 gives -0.014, 20.8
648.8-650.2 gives 0.051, 19.4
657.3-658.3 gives 0.043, 19.2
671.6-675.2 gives -0.017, 19.8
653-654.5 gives -0.034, 20.8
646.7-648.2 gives 0.000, 20.4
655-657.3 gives 0.120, 18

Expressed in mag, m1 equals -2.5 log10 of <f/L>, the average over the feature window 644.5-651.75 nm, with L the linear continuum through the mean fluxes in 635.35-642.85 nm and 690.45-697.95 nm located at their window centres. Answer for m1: 0.01 mag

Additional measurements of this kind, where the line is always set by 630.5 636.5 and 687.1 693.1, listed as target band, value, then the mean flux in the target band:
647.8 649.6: 0.04 mag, 19.7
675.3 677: 0.00 mag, 19.3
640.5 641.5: 0.02 mag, 20.3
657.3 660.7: 0.01 mag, 19.9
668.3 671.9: -0.01 mag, 19.8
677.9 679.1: -0.01 mag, 19.3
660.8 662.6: 0.01 mag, 19.6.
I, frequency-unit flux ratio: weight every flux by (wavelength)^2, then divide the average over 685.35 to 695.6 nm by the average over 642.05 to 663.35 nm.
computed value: 1.05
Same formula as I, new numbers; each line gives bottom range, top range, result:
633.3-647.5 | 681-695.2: 1.05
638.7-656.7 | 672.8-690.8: 1.05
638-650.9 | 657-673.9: 1.03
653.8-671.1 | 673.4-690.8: 1.03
